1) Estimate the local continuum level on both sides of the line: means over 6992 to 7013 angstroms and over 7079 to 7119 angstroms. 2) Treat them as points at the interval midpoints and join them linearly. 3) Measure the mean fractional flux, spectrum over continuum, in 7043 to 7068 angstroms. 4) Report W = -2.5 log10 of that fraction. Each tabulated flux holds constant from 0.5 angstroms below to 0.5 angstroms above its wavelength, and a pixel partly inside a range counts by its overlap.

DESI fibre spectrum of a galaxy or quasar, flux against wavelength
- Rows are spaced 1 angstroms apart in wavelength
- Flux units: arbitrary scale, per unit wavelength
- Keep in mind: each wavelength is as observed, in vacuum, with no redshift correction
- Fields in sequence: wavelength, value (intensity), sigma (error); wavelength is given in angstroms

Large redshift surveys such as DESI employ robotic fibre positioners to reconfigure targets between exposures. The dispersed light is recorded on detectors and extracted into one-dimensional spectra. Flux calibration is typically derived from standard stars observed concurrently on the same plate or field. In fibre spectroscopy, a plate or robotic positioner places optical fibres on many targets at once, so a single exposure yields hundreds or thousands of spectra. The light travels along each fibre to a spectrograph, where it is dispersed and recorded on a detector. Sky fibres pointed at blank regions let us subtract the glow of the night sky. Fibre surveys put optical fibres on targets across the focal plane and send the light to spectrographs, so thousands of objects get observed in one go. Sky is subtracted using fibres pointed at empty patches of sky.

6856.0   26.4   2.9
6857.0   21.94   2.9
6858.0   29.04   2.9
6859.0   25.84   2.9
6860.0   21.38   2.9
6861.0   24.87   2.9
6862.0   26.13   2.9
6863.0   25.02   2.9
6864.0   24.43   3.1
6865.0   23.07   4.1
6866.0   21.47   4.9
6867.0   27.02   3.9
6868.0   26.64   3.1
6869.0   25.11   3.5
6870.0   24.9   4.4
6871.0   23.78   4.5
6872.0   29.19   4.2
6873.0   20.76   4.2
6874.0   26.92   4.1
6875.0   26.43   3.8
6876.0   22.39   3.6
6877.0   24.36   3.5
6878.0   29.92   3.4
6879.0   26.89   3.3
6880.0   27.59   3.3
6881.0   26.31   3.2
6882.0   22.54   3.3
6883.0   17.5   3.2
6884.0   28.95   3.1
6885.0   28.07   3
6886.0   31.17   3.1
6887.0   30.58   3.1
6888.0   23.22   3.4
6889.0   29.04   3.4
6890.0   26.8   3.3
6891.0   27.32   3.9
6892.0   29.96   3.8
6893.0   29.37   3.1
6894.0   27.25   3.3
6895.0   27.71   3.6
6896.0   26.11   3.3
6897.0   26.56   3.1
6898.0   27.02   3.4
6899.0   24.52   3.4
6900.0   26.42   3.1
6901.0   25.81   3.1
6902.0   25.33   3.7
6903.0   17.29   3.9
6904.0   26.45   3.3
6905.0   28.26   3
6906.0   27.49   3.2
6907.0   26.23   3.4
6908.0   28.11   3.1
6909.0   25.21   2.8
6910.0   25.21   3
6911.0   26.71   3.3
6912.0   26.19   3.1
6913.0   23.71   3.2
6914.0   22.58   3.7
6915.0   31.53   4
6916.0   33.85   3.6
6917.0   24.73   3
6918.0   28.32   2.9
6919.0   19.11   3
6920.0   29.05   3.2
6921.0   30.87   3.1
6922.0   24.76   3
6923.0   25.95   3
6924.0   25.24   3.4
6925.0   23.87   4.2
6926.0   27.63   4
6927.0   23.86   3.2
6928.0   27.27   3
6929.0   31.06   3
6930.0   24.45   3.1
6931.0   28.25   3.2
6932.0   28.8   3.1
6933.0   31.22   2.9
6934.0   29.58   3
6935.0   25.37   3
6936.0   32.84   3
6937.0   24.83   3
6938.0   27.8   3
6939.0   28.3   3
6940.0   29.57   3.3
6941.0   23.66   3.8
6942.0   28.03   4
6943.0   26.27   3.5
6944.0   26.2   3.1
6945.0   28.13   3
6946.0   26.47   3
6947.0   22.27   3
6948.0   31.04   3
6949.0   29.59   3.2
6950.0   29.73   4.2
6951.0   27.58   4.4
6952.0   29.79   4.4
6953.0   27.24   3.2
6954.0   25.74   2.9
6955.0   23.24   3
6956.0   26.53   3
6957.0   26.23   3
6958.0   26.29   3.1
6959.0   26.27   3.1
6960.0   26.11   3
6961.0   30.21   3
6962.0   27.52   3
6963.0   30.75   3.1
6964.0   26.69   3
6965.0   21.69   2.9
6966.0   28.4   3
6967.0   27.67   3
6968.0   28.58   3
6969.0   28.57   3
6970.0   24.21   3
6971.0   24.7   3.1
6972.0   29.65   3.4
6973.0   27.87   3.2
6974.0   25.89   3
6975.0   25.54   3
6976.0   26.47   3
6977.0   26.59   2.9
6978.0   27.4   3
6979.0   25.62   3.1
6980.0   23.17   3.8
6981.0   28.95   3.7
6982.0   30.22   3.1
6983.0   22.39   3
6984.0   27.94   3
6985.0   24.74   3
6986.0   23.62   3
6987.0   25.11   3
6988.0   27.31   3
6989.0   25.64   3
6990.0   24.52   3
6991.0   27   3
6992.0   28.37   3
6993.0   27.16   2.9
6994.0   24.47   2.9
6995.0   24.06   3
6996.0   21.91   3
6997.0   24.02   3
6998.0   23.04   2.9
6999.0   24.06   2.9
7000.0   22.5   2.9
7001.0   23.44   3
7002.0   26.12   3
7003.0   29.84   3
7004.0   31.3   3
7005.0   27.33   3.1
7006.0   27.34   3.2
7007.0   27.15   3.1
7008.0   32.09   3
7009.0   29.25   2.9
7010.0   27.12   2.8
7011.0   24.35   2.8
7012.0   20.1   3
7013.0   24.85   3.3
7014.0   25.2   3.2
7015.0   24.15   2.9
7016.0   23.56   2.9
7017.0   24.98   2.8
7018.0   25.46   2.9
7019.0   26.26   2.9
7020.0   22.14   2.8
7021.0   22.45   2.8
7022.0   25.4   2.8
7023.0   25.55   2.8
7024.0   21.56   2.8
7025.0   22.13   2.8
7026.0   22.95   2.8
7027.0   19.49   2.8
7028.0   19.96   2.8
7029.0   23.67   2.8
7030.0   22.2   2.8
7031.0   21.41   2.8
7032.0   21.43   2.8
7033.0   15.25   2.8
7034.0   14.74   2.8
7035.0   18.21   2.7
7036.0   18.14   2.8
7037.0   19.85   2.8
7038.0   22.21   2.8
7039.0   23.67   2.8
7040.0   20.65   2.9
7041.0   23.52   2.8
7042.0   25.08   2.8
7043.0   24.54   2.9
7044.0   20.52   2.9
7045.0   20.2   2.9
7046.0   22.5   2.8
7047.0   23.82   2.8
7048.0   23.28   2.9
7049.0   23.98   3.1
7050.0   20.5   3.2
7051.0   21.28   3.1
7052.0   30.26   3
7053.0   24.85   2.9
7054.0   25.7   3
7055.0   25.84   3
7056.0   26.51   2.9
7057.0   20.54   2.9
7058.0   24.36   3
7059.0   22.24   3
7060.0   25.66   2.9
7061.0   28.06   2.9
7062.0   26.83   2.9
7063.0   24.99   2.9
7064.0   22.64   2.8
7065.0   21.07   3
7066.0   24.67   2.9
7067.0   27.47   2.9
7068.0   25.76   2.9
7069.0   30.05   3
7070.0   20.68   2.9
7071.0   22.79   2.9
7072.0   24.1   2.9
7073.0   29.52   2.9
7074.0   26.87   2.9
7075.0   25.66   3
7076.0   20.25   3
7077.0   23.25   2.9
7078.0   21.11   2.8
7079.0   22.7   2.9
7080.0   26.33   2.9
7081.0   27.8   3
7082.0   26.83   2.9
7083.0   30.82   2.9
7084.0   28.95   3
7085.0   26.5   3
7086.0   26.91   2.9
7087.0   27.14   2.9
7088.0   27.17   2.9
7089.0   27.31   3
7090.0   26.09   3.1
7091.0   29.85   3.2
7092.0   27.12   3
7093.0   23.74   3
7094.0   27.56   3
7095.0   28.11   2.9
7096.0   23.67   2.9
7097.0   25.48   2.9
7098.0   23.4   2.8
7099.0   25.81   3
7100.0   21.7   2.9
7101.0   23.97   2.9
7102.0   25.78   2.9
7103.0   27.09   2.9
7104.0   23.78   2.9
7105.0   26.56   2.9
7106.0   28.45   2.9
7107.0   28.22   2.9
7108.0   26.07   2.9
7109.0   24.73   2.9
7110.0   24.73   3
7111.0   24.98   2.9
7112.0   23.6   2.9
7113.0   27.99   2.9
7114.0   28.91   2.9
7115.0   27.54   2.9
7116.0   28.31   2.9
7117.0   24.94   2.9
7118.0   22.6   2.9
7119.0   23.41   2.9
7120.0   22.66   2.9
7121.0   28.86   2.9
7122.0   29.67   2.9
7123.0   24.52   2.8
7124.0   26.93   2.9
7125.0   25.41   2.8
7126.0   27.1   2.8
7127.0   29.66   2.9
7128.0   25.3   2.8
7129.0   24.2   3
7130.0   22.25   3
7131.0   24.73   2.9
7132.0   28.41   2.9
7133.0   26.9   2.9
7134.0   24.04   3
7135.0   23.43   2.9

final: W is 0.085 mag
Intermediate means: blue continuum 25.9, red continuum 26.2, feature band 24.1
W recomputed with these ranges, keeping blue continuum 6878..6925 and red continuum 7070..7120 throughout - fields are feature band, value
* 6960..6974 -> -0.043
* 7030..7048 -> 0.229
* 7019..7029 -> 0.151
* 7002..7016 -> -0.028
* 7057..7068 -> 0.053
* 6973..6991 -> 0.007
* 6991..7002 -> 0.070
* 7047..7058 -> 0.072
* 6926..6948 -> -0.043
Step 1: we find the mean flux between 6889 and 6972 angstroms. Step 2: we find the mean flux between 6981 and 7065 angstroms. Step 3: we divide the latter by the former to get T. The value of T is 0.89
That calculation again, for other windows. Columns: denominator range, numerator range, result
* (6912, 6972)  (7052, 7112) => 0.94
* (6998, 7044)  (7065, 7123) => 1.10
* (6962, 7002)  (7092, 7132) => 0.99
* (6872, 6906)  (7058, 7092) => 0.98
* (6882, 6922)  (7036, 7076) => 0.90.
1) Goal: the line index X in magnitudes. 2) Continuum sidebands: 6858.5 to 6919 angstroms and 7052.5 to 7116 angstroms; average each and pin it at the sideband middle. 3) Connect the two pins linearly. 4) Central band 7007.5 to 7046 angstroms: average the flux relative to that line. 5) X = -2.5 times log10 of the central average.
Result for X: 0.14 mag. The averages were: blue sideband 26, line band 22.7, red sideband 25.7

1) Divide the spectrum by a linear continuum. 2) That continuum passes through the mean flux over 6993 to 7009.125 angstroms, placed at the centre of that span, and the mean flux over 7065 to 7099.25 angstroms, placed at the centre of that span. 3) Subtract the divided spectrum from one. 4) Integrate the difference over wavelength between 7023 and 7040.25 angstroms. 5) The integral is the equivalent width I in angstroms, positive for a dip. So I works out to 3.59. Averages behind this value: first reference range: 26.1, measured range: 20.6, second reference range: 25.9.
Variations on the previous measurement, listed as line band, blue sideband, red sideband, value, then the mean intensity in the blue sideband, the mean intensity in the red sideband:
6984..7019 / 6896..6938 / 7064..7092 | 0.71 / 26.6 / 25.8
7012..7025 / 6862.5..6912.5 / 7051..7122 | 0.87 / 26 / 25.7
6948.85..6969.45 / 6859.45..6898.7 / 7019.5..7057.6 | -2.73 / 26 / 22.3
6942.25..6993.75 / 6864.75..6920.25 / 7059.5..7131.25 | -1.49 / 26.1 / 25.8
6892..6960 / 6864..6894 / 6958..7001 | -1.98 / 26.1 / 26.1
